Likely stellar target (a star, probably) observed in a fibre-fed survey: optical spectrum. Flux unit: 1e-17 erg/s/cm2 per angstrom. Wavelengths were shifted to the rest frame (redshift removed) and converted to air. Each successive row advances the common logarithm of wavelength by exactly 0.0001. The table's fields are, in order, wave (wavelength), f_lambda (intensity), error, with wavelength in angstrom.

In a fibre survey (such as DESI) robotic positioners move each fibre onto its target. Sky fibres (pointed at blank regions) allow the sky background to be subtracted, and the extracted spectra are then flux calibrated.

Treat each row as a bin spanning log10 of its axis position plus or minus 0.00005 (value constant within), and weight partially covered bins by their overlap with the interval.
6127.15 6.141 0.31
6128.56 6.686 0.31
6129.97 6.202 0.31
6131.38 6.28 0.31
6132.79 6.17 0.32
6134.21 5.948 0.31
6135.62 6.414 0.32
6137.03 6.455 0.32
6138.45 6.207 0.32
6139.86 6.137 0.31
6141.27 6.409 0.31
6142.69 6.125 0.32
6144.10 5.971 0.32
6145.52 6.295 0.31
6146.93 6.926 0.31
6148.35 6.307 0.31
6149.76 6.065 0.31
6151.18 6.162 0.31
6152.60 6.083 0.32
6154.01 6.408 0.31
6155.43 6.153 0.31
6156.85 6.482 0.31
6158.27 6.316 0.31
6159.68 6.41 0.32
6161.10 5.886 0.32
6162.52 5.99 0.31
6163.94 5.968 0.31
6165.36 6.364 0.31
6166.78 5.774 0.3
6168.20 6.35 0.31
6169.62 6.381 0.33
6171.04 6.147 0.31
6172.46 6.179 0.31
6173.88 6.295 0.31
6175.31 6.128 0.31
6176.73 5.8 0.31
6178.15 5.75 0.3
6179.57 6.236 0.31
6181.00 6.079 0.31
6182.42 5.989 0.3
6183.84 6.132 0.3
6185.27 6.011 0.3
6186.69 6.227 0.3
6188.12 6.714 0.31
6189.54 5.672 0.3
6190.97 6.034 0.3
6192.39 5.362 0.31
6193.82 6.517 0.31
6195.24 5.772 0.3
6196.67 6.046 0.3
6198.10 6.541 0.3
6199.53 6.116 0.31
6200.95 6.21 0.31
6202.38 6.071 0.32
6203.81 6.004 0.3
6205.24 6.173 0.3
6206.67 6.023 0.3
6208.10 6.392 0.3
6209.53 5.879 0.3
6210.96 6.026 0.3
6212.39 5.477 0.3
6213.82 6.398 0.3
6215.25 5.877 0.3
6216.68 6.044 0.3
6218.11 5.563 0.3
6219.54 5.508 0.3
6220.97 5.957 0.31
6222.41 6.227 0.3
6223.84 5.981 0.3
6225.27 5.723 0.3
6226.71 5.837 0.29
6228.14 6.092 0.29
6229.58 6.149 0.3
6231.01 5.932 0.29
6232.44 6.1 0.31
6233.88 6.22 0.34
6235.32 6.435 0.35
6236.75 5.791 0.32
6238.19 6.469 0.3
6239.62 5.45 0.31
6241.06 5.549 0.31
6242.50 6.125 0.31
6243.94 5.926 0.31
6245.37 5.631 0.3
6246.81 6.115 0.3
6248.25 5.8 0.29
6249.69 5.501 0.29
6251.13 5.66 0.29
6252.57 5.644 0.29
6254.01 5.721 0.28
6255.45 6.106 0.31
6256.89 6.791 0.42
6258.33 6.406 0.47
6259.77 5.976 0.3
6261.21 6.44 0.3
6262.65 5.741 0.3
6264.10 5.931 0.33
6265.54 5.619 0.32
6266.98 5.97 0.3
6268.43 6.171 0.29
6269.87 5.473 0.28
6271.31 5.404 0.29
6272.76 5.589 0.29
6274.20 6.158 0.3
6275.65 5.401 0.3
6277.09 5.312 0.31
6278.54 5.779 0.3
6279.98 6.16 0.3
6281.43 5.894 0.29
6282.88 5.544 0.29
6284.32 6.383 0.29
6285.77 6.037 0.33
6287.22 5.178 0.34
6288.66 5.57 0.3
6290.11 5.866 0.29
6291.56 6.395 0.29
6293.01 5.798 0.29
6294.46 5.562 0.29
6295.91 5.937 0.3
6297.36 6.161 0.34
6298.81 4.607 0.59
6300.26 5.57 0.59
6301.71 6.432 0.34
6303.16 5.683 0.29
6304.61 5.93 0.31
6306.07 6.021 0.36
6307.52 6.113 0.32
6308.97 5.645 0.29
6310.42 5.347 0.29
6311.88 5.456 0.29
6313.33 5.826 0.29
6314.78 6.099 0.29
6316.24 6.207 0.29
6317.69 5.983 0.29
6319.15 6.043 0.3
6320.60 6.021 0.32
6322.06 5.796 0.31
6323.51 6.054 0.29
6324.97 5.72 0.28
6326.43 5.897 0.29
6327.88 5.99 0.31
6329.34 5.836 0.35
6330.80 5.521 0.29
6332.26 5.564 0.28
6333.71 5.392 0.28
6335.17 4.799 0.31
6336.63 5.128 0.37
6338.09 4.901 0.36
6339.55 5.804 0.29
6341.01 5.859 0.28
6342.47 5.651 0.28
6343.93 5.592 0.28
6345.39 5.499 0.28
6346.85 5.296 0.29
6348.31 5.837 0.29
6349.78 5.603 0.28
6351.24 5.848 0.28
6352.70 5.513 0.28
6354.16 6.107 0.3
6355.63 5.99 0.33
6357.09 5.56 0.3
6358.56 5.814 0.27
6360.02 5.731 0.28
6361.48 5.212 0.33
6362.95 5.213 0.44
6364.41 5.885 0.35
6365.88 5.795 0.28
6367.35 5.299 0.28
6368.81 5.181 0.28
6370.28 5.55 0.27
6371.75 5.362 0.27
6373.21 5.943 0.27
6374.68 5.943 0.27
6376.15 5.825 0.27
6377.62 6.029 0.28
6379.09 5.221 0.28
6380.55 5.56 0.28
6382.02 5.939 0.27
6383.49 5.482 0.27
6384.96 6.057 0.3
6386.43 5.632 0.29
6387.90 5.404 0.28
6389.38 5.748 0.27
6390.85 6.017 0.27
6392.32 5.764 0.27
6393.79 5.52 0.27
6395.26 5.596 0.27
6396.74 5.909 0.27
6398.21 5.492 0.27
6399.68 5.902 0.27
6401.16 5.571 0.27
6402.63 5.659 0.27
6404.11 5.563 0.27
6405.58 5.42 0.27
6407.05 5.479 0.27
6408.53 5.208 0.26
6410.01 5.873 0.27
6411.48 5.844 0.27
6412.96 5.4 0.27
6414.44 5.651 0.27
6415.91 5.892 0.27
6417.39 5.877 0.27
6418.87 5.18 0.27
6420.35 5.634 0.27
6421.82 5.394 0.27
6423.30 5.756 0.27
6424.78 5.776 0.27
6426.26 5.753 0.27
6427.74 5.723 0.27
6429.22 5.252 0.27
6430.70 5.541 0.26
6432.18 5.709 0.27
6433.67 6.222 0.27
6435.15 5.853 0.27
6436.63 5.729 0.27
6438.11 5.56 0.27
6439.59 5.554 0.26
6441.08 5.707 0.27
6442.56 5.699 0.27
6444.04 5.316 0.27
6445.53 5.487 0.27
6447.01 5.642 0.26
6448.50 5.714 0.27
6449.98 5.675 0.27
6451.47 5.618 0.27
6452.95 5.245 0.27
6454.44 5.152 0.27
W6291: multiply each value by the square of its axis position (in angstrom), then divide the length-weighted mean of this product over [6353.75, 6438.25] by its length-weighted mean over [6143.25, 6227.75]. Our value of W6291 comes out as 0.99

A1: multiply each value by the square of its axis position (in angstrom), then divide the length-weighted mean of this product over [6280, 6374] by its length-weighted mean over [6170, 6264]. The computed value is 1.0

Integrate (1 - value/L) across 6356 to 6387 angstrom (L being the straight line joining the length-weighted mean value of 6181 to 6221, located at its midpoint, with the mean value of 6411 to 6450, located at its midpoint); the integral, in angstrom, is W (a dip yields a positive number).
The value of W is 0.6 angstrom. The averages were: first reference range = 6.03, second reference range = 5.65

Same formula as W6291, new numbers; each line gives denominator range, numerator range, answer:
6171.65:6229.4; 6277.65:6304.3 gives 0.99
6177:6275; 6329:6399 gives 0.98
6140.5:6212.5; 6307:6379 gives 0.97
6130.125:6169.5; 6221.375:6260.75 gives 0.99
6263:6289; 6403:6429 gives 1.02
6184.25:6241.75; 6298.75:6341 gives 0.98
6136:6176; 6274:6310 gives 0.97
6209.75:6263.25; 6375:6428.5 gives 1.00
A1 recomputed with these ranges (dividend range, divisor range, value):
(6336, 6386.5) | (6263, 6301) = 1.00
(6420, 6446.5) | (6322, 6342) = 1.04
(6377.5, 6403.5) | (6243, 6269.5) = 1.00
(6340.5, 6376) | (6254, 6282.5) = 0.98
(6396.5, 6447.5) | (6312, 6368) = 1.02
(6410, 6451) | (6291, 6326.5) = 1.00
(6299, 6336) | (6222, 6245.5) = 0.99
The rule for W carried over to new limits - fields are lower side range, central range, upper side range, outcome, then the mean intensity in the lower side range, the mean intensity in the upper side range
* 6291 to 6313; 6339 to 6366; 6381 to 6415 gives 0.2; 5.77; 5.66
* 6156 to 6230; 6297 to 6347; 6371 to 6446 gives 1.1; 6.06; 5.66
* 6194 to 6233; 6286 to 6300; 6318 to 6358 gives 0.3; 6.01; 5.66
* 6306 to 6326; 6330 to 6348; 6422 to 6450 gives 1.3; 5.88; 5.66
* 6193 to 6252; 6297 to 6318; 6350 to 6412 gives 0.0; 5.98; 5.66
